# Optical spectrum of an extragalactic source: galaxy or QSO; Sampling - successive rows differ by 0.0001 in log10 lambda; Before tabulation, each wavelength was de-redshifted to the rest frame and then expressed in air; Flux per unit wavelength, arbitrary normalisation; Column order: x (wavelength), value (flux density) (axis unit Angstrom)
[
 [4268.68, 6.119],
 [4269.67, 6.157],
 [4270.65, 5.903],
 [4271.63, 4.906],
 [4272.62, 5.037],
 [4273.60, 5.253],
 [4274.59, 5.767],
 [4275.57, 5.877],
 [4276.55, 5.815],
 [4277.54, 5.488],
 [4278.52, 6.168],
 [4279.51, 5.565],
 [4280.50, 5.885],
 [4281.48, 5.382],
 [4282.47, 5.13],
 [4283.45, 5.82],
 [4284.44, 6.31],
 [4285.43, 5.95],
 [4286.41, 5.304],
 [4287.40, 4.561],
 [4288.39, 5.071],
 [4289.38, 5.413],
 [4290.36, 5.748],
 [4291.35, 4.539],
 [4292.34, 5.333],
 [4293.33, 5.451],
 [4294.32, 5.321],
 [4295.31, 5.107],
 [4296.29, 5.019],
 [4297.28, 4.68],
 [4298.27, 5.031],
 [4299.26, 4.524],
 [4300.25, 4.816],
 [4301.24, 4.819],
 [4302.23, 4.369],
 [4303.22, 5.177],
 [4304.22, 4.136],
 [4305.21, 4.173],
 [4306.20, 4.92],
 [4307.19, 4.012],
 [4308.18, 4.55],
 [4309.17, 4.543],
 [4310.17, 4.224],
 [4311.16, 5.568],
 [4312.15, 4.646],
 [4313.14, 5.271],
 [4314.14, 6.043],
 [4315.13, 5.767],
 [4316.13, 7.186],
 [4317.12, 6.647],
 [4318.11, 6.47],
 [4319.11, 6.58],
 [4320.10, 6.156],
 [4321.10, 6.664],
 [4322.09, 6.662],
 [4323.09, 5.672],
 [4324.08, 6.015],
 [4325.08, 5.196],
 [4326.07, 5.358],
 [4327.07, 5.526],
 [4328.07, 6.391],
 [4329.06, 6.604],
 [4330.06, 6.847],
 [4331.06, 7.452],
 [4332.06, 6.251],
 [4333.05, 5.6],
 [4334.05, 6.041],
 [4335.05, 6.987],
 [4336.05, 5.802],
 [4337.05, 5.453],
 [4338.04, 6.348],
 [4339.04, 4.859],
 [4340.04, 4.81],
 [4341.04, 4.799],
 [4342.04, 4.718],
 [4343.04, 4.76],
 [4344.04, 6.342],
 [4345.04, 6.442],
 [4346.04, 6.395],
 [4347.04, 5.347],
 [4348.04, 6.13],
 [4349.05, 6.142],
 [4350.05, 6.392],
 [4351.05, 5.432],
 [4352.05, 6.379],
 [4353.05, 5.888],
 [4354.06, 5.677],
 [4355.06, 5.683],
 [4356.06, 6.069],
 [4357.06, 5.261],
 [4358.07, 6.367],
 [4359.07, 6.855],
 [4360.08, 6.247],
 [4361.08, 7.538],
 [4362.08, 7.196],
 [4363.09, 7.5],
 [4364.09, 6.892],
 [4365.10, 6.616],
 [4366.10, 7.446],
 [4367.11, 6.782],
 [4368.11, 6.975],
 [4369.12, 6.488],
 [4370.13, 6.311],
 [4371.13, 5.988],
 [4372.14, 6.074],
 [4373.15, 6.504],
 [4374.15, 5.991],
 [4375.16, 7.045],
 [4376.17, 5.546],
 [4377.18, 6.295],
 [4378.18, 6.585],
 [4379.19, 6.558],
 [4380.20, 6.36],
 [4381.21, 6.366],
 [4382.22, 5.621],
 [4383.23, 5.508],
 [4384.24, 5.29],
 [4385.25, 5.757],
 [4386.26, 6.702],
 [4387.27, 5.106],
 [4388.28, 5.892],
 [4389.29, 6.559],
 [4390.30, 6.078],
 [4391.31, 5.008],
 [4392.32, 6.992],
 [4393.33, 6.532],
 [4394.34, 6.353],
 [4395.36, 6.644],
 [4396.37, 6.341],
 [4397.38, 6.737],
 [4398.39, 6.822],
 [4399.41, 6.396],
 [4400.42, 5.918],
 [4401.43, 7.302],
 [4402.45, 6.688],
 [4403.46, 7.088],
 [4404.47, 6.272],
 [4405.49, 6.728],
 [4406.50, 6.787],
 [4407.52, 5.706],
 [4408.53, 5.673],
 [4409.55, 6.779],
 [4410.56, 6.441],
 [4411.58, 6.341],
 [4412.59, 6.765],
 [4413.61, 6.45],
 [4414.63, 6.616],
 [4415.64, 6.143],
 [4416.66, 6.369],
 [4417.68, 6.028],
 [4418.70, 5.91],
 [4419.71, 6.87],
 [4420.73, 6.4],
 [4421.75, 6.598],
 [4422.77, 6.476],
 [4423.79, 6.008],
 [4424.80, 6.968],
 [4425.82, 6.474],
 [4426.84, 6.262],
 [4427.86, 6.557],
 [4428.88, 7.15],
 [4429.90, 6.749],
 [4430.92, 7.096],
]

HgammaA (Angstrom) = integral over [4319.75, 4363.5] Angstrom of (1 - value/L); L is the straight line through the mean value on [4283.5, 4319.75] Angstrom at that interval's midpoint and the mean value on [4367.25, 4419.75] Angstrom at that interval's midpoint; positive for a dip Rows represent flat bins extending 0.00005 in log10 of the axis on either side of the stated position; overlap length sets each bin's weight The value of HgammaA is -2.75 Angstrom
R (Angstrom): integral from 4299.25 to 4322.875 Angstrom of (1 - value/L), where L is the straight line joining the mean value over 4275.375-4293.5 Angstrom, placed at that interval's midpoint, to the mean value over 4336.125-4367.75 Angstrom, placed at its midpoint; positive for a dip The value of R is 1.6 Angstrom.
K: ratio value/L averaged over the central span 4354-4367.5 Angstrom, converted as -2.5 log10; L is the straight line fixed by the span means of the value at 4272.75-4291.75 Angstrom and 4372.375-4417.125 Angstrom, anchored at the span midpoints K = -0.092 mag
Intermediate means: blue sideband 5.52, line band 6.61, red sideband 6.31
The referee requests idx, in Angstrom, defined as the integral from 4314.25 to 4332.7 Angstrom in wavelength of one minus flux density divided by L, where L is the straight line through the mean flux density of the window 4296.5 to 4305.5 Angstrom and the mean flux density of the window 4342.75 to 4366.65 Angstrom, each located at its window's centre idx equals -3.29 Angstrom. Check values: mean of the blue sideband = 4.65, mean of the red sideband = 6.31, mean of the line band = 6.29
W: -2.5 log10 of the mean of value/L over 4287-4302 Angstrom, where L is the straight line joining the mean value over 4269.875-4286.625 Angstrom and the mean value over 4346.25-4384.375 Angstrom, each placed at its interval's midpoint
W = 0.15 mag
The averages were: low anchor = 5.64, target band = 5.02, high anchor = 6.31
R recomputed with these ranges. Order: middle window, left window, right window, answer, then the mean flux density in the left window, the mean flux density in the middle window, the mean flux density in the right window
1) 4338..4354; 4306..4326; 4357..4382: 1.3 Angstrom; 5.65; 5.68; 6.56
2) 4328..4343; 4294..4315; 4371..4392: -1.6 Angstrom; 4.82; 5.88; 6.05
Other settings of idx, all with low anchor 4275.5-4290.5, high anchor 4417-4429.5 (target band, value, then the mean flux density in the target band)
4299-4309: 2.0 Angstrom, 4.55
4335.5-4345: 0.9 Angstrom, 5.39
